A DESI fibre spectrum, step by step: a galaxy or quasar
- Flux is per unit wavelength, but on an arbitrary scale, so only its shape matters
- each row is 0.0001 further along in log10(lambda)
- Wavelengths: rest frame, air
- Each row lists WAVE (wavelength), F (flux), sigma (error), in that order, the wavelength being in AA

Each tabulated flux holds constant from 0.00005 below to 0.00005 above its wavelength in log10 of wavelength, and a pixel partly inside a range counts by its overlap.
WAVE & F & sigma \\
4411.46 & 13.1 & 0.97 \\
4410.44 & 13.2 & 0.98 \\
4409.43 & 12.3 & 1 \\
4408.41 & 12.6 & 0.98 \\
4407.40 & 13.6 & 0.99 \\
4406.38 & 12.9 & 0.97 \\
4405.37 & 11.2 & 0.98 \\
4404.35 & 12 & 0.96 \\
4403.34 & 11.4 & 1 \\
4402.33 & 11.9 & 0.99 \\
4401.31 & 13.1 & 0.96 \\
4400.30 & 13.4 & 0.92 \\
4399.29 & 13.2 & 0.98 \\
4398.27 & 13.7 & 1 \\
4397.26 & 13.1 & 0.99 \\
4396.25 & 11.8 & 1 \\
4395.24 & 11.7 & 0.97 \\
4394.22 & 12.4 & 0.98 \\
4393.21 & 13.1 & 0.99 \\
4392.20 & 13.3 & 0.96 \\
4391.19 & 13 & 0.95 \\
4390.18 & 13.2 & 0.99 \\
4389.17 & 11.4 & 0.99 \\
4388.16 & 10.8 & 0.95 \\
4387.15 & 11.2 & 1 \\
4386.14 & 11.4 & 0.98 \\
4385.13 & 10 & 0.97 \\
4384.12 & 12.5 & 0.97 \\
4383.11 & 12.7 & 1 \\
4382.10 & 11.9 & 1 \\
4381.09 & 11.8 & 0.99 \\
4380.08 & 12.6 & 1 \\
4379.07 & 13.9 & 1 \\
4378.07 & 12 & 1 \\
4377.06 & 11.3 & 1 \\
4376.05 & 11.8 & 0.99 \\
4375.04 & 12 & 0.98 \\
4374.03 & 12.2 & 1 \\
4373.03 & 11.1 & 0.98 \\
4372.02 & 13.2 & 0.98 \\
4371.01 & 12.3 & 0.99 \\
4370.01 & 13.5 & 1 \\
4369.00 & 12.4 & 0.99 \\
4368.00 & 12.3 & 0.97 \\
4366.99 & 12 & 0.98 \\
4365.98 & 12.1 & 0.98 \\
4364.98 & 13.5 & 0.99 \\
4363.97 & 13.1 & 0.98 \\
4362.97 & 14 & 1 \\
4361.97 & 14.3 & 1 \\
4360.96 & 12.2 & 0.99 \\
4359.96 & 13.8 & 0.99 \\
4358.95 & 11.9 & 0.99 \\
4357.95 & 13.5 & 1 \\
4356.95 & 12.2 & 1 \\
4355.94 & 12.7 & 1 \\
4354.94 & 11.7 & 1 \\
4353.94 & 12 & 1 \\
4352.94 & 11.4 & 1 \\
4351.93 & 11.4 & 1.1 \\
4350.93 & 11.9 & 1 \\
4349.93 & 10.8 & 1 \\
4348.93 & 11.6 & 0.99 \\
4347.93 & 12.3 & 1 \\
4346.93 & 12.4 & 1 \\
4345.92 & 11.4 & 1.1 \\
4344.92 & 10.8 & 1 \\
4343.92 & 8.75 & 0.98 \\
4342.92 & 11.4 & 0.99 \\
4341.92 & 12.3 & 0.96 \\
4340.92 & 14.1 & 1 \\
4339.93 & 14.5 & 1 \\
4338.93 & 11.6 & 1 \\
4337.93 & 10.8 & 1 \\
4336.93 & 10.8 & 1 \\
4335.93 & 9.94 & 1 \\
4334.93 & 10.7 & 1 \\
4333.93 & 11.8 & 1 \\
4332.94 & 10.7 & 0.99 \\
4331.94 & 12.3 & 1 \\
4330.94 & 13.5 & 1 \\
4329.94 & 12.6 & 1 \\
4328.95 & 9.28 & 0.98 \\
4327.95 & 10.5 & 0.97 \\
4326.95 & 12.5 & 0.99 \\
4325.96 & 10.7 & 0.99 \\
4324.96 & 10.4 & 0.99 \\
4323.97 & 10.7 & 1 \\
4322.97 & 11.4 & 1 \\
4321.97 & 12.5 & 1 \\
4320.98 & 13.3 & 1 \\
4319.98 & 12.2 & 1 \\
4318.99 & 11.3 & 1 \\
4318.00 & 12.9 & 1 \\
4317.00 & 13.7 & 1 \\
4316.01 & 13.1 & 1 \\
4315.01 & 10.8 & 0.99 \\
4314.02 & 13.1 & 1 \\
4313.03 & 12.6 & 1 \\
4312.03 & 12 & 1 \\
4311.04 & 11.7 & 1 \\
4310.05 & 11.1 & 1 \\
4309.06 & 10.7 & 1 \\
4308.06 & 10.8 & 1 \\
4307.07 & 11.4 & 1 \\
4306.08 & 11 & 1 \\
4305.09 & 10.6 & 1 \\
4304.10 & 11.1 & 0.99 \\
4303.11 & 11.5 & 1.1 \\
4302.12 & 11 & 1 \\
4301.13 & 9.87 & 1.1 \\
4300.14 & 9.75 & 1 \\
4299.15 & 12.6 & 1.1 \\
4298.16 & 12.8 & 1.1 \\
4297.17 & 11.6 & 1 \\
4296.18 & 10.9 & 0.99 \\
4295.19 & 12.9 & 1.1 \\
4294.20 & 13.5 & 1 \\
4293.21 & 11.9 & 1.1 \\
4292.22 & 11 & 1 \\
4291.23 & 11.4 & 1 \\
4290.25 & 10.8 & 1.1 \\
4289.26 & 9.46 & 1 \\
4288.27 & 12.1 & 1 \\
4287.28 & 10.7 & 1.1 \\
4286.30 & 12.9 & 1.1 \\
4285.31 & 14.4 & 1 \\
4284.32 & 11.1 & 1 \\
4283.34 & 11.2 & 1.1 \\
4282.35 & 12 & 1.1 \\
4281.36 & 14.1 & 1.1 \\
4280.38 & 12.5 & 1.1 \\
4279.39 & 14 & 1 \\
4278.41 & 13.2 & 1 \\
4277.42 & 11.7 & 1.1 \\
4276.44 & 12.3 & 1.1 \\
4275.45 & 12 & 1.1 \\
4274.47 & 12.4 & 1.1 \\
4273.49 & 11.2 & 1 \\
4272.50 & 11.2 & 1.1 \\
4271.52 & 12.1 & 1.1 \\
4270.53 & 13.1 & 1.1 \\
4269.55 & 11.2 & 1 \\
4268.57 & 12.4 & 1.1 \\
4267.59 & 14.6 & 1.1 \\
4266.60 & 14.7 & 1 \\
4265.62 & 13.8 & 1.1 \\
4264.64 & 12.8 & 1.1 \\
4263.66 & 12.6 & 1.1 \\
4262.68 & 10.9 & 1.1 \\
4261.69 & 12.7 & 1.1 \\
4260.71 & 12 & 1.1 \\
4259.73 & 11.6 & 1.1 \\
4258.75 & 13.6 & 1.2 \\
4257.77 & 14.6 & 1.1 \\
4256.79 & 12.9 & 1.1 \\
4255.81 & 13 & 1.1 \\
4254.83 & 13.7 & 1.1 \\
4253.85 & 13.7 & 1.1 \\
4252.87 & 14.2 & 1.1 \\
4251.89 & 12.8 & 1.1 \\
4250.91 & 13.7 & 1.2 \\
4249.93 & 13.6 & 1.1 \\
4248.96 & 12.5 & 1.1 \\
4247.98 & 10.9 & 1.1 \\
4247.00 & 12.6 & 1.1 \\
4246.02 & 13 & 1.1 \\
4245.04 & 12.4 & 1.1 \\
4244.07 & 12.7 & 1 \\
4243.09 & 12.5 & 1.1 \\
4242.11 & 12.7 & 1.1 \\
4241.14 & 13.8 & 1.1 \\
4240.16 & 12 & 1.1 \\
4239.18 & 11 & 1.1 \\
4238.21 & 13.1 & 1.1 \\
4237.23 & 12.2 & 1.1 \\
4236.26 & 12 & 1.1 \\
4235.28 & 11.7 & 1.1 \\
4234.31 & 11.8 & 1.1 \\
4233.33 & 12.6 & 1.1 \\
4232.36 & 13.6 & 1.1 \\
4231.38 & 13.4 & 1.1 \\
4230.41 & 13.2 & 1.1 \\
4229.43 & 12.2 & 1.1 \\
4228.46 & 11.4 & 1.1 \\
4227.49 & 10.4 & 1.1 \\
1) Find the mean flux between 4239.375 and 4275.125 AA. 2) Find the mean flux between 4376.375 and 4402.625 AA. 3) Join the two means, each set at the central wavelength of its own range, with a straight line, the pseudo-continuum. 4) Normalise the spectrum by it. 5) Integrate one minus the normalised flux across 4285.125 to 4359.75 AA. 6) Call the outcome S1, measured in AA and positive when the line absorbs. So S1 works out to 5.1 AA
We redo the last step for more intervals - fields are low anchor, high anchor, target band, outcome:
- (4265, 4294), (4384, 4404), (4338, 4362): 0.43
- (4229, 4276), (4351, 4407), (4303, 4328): 1.65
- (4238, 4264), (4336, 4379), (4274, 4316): 2.47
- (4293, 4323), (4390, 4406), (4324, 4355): 1.48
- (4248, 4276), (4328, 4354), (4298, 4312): 1.15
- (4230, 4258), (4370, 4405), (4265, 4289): 0.33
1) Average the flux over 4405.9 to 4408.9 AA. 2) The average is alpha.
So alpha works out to 13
